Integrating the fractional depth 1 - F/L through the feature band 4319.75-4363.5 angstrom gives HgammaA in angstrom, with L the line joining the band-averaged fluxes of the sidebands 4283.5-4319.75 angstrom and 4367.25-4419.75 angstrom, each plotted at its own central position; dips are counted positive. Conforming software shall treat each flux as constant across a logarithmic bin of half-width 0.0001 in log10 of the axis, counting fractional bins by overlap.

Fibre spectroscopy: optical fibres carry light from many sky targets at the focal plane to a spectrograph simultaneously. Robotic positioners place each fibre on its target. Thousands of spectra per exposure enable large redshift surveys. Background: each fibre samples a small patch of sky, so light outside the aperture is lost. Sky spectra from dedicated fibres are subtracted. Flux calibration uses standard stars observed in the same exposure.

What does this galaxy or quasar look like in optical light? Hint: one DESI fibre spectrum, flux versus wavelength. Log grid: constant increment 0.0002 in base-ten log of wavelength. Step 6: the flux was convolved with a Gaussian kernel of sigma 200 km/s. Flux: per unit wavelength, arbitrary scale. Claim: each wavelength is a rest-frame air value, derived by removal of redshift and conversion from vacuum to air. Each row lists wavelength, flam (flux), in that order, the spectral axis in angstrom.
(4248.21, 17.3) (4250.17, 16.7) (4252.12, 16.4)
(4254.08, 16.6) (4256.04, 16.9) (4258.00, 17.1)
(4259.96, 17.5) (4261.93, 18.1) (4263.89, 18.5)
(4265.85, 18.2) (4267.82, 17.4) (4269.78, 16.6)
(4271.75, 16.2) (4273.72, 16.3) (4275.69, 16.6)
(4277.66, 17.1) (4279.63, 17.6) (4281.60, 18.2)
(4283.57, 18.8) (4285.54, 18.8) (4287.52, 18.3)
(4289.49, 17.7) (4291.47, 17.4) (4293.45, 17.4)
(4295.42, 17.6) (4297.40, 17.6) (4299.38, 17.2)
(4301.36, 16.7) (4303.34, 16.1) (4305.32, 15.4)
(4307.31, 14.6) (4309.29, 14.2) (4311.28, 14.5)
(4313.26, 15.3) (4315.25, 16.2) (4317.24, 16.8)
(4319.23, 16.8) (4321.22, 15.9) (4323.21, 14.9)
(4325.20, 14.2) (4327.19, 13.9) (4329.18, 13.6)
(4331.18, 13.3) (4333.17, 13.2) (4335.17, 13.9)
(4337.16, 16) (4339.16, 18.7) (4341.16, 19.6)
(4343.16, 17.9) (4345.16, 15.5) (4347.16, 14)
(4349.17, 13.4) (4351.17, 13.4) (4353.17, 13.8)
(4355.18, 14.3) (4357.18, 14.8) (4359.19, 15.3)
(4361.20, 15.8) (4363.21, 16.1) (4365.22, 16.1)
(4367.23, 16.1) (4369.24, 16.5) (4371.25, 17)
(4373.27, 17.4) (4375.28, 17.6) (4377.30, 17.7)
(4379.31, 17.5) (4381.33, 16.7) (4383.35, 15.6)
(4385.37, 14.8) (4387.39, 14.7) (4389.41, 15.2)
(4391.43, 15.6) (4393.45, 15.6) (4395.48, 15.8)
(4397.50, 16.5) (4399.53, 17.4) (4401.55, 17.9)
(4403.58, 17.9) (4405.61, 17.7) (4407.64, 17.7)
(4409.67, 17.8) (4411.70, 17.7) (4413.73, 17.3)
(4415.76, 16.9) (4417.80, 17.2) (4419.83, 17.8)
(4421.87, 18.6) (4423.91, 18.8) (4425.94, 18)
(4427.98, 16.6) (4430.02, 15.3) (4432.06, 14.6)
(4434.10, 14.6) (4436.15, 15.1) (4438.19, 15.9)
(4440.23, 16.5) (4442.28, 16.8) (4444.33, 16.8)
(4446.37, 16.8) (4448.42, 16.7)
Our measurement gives 4.3 angstrom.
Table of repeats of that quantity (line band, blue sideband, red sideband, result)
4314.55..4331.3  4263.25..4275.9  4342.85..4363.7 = 0.5 angstrom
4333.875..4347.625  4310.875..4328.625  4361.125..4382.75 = -0.5 angstrom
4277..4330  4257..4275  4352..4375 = 1.1 angstrom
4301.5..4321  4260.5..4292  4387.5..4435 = 2.0 angstrom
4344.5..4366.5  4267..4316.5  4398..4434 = 2.9 angstrom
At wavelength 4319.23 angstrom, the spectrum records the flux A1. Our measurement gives 16.8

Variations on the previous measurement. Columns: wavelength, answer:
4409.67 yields 17.8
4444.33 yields 16.8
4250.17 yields 16.7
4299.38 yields 17.2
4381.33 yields 16.7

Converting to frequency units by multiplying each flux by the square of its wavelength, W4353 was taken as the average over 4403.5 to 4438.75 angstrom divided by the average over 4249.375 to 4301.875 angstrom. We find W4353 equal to 1.04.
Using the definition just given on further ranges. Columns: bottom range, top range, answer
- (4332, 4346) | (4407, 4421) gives 1.11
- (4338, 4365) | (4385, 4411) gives 1.09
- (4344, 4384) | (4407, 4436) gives 1.11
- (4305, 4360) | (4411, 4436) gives 1.16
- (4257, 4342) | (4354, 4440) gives 1.05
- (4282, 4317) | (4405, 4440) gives 1.07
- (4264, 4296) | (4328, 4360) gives 0.88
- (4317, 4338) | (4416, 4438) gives 1.18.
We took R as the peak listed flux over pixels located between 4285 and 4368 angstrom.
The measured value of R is 19.6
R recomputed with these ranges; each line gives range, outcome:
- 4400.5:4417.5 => 17.9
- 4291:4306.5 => 17.6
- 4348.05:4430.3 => 18.8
